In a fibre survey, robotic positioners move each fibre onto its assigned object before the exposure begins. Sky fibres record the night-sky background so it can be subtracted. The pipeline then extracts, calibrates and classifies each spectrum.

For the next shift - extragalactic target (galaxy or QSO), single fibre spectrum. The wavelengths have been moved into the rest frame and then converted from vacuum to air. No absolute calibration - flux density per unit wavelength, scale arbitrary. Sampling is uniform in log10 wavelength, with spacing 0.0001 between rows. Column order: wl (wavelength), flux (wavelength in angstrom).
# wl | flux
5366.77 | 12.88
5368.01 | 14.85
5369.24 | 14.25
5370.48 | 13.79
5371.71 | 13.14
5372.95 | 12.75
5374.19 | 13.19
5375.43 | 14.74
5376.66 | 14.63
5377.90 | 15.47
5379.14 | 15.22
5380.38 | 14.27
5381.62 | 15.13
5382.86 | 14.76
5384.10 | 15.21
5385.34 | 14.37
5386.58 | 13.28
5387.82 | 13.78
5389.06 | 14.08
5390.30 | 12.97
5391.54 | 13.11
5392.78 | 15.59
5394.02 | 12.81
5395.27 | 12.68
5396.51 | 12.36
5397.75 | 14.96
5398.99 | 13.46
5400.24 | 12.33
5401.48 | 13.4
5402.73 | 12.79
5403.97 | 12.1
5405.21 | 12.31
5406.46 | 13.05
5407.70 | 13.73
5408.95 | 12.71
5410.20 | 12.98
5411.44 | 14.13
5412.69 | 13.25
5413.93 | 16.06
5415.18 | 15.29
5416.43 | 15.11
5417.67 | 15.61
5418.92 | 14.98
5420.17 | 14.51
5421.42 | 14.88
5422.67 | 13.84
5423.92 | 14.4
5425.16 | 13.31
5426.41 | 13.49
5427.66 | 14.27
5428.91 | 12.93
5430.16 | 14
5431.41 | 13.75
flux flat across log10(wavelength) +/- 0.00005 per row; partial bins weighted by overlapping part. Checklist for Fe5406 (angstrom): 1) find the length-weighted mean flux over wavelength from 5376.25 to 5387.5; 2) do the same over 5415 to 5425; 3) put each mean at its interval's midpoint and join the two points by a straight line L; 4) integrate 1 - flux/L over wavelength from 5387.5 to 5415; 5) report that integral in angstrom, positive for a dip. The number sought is 2.4 angstrom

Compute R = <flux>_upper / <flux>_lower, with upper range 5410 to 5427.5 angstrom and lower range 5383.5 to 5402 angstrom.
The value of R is 1.1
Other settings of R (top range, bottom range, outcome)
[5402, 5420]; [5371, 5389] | 0.97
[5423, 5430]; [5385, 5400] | 1.01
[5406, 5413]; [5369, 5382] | 0.94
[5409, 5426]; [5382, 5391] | 1.02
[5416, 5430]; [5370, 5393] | 1.01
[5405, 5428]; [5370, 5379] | 1.01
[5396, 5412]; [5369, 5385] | 0.91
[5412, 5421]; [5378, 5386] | 1.01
